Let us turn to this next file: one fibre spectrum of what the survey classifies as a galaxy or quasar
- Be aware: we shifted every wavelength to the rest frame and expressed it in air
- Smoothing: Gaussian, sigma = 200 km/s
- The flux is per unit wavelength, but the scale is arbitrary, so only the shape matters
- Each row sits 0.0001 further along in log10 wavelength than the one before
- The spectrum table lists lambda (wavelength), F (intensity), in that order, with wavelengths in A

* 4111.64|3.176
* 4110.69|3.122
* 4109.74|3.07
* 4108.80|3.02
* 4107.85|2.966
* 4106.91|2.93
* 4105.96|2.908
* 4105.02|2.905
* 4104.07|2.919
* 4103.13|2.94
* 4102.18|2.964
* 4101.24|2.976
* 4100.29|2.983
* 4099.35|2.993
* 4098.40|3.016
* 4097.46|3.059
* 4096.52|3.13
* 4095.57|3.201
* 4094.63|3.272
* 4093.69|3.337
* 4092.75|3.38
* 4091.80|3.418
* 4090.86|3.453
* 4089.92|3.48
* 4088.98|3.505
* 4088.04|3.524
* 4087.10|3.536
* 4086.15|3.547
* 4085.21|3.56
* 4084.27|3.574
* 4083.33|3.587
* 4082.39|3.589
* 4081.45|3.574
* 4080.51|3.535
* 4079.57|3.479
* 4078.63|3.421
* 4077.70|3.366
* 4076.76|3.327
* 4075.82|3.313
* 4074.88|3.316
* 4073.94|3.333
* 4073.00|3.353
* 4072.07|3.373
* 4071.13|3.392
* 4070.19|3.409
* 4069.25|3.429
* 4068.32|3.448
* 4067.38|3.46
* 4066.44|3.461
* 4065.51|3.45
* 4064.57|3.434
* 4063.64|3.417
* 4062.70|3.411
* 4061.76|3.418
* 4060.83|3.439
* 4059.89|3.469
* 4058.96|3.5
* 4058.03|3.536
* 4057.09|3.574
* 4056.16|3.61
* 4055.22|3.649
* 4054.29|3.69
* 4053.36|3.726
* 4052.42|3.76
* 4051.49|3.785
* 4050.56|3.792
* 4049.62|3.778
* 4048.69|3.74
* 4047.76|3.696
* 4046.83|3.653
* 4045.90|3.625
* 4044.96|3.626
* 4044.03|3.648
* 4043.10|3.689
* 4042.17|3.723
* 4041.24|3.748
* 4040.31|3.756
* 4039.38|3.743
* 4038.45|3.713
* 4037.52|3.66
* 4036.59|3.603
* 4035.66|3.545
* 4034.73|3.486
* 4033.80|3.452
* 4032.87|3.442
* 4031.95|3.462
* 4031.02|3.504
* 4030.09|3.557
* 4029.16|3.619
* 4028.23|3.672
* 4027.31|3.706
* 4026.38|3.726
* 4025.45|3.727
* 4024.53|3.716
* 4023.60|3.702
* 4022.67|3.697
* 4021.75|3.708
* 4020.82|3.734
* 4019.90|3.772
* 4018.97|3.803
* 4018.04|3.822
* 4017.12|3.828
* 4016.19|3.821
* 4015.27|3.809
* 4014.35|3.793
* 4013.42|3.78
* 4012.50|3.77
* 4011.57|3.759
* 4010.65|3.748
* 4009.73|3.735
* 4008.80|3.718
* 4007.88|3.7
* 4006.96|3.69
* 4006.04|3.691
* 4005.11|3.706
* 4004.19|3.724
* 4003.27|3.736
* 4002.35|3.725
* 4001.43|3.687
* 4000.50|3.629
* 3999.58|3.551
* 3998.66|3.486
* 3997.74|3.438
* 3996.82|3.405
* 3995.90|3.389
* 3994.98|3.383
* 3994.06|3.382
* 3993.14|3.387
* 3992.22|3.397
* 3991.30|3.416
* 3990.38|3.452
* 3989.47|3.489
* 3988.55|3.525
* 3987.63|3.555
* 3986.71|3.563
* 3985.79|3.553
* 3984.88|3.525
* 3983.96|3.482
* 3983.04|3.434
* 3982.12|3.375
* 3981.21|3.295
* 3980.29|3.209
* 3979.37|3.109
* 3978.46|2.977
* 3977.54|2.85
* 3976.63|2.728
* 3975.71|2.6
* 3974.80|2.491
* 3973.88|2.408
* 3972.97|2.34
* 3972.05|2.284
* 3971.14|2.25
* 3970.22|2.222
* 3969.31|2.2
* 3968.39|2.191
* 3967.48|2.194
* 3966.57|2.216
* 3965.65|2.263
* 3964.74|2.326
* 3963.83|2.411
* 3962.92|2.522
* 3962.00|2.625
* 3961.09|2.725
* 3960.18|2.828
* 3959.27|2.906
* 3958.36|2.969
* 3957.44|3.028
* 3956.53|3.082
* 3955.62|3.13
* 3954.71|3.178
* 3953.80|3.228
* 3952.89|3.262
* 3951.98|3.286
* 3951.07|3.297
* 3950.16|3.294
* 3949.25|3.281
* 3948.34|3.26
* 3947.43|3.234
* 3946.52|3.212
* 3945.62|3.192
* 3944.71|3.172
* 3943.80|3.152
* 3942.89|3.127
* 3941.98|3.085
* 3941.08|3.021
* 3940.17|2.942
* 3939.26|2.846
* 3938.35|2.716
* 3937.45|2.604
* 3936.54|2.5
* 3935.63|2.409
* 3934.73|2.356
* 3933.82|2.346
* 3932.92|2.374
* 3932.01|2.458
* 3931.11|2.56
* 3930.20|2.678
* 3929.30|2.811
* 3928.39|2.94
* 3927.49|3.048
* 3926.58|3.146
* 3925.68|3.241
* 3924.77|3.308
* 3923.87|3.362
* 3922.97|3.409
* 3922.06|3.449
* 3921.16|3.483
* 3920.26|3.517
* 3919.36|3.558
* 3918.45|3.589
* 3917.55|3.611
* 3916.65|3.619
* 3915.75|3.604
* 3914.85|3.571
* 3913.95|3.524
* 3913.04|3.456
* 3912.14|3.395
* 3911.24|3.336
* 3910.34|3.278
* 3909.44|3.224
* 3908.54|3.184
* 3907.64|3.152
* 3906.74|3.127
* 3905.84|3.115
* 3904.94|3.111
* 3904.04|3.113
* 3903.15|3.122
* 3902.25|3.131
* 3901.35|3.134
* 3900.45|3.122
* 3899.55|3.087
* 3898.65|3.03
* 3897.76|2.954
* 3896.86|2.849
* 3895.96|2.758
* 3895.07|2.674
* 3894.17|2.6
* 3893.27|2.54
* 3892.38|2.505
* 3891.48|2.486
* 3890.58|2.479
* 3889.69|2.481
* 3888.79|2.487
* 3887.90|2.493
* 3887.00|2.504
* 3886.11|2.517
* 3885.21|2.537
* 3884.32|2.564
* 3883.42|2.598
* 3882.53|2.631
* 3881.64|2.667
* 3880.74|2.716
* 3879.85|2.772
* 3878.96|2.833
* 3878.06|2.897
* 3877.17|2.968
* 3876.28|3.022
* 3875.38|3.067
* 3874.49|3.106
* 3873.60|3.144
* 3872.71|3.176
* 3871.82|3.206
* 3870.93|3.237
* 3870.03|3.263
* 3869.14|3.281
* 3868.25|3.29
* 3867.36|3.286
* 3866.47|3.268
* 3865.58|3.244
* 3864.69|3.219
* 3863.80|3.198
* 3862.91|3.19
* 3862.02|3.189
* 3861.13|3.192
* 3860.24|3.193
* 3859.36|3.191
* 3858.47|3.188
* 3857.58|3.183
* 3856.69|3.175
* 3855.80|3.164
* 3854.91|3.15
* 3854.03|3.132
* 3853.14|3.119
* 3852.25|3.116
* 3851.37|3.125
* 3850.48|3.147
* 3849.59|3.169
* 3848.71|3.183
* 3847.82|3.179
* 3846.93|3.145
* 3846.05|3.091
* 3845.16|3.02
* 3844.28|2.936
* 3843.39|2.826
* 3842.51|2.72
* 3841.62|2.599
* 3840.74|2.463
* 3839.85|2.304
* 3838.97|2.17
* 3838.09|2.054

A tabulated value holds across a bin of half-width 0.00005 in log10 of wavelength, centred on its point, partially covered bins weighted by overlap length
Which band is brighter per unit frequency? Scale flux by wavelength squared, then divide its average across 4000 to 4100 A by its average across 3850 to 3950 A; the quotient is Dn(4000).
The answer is 1.27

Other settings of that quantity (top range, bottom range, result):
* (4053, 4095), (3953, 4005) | 1.19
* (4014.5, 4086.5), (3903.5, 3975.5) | 1.28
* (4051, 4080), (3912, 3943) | 1.21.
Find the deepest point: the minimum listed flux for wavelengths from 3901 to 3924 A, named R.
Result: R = 3.111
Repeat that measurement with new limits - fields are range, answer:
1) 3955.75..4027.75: 2.191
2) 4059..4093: 3.313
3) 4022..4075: 3.316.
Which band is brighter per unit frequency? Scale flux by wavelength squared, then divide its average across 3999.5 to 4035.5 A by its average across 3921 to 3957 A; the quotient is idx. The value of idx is 1.28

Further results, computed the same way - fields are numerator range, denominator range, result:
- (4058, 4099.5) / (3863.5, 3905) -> 1.30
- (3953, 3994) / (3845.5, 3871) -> 0.97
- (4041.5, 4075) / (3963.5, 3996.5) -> 1.25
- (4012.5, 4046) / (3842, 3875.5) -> 1.27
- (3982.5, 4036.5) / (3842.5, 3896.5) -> 1.31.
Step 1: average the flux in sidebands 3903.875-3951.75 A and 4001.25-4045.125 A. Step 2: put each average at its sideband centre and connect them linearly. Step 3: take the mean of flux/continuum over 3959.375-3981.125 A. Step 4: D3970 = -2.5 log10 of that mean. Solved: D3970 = 0.31 mag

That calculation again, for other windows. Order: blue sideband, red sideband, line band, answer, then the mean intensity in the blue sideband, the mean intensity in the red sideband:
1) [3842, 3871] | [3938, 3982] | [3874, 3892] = 0.14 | 3.15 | 2.84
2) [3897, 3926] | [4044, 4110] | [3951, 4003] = 0.10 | 3.31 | 3.4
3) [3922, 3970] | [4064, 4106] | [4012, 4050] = -0.17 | 2.87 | 3.33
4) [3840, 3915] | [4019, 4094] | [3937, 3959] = 0.04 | 3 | 3.56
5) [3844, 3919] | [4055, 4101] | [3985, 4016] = -0.11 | 3.05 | 3.4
